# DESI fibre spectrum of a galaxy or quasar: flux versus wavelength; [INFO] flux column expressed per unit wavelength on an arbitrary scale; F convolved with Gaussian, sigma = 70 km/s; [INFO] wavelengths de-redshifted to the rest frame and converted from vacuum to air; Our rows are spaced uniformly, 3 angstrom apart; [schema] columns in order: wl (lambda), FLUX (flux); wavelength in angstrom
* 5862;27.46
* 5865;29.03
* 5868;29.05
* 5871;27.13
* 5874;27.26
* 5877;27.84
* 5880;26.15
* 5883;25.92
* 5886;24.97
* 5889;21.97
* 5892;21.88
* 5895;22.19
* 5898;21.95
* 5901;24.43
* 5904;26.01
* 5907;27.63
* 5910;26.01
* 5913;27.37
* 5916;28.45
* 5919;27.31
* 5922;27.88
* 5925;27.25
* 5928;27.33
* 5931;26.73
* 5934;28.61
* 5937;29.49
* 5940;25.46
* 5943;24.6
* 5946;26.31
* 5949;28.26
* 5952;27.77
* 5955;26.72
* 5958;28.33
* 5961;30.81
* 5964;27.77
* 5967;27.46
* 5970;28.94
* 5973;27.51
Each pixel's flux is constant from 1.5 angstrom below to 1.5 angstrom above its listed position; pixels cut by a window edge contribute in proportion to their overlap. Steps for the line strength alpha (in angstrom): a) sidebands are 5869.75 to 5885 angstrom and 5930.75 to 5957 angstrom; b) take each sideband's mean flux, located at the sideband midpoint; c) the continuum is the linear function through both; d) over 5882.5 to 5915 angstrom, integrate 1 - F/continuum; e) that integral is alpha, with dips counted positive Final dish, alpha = 2.8 angstrom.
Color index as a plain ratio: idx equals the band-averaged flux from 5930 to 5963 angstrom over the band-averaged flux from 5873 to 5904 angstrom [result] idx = 1.13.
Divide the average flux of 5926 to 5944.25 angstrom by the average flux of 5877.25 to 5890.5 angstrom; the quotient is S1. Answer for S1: 1.08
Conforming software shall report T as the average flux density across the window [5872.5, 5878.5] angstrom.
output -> 27.6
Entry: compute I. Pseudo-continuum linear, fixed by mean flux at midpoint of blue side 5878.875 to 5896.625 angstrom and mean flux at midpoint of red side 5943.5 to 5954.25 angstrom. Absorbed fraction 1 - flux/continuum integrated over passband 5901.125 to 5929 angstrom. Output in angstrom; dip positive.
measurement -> -2.0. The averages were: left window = 23.8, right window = 27.1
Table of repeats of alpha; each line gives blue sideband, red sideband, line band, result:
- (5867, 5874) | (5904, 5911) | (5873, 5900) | 2.92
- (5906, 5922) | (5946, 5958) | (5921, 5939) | -0.24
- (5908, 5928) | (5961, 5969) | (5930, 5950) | 0.55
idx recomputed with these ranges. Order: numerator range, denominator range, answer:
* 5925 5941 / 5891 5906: 1.17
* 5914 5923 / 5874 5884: 1.04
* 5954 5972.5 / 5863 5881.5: 1.02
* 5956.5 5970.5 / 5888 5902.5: 1.27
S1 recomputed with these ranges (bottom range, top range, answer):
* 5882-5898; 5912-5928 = 1.19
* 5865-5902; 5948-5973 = 1.12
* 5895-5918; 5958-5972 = 1.11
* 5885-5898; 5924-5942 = 1.21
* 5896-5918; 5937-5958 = 1.04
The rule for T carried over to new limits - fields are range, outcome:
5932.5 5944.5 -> 27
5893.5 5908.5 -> 24.4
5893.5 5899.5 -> 22.1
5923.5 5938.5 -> 27.9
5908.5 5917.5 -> 27.3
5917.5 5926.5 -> 27.5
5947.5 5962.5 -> 28.4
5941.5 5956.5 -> 26.7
